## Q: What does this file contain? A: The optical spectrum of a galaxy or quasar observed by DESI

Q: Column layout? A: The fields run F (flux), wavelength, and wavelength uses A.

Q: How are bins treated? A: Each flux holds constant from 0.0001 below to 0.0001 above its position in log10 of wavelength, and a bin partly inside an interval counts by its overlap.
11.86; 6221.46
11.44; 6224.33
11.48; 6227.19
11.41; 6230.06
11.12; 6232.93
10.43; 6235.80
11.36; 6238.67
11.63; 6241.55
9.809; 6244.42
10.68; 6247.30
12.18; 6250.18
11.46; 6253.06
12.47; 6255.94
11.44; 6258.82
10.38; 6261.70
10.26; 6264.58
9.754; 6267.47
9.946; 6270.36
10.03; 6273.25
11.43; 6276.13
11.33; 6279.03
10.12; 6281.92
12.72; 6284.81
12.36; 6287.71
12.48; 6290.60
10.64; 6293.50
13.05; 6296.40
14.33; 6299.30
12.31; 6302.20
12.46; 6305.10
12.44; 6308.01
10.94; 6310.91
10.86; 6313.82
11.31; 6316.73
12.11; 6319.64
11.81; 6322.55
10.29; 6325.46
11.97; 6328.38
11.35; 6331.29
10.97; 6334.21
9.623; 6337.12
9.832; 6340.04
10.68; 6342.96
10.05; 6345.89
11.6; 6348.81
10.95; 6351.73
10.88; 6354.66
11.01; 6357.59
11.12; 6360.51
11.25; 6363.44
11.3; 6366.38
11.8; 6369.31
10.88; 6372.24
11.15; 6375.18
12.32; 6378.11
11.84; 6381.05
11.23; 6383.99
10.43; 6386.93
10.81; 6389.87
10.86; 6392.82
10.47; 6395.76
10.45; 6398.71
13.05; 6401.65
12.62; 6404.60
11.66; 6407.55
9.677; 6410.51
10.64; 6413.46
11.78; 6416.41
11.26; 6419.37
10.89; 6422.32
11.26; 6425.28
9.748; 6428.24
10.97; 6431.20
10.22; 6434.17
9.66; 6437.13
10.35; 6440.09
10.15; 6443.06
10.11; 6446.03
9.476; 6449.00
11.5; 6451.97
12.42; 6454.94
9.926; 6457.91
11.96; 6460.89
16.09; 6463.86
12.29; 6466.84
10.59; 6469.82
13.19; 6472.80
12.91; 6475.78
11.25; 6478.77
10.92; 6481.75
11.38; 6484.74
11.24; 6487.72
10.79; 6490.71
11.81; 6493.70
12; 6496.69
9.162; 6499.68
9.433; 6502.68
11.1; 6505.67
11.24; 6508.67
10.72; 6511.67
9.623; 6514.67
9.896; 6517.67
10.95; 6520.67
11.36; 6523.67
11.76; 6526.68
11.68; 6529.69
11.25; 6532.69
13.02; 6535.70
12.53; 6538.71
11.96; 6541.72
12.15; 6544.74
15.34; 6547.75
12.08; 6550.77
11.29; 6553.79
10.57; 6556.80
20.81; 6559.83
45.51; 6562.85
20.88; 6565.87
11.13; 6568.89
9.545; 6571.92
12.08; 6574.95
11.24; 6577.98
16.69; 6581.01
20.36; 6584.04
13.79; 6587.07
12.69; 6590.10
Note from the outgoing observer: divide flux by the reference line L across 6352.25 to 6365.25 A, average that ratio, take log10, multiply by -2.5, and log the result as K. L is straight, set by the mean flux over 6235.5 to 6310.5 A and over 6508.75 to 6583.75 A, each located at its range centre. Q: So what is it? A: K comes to 0.11 mag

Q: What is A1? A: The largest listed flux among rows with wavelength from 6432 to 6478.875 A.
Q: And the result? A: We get 16.09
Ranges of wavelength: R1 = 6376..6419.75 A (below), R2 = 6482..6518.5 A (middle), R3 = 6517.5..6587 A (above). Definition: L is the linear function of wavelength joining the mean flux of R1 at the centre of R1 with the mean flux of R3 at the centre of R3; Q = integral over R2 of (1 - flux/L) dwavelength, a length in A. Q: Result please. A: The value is 7.4 A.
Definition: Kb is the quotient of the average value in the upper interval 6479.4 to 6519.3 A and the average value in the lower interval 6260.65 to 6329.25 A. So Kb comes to 0.94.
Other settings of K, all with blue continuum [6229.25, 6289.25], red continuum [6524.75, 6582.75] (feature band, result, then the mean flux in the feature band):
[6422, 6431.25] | 0.23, 10.7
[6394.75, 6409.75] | 0.12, 11.6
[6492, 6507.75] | 0.30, 10.7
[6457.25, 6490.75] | 0.15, 12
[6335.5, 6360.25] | 0.15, 10.6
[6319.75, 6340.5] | 0.09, 11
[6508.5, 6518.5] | 0.36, 10.3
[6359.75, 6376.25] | 0.11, 11.3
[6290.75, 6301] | -0.10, 12.6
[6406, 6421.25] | 0.18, 11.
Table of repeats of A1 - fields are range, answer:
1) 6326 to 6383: 12.32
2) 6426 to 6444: 10.97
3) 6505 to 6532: 11.76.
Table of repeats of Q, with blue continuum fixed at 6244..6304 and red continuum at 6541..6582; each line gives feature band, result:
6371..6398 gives 4.18 A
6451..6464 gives 2.04 A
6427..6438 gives 2.92 A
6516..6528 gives 3.38 A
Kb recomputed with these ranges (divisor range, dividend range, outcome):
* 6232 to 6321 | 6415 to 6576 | 1.08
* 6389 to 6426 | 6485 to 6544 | 1.00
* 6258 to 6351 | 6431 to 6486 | 1.01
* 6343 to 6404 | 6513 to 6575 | 1.26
